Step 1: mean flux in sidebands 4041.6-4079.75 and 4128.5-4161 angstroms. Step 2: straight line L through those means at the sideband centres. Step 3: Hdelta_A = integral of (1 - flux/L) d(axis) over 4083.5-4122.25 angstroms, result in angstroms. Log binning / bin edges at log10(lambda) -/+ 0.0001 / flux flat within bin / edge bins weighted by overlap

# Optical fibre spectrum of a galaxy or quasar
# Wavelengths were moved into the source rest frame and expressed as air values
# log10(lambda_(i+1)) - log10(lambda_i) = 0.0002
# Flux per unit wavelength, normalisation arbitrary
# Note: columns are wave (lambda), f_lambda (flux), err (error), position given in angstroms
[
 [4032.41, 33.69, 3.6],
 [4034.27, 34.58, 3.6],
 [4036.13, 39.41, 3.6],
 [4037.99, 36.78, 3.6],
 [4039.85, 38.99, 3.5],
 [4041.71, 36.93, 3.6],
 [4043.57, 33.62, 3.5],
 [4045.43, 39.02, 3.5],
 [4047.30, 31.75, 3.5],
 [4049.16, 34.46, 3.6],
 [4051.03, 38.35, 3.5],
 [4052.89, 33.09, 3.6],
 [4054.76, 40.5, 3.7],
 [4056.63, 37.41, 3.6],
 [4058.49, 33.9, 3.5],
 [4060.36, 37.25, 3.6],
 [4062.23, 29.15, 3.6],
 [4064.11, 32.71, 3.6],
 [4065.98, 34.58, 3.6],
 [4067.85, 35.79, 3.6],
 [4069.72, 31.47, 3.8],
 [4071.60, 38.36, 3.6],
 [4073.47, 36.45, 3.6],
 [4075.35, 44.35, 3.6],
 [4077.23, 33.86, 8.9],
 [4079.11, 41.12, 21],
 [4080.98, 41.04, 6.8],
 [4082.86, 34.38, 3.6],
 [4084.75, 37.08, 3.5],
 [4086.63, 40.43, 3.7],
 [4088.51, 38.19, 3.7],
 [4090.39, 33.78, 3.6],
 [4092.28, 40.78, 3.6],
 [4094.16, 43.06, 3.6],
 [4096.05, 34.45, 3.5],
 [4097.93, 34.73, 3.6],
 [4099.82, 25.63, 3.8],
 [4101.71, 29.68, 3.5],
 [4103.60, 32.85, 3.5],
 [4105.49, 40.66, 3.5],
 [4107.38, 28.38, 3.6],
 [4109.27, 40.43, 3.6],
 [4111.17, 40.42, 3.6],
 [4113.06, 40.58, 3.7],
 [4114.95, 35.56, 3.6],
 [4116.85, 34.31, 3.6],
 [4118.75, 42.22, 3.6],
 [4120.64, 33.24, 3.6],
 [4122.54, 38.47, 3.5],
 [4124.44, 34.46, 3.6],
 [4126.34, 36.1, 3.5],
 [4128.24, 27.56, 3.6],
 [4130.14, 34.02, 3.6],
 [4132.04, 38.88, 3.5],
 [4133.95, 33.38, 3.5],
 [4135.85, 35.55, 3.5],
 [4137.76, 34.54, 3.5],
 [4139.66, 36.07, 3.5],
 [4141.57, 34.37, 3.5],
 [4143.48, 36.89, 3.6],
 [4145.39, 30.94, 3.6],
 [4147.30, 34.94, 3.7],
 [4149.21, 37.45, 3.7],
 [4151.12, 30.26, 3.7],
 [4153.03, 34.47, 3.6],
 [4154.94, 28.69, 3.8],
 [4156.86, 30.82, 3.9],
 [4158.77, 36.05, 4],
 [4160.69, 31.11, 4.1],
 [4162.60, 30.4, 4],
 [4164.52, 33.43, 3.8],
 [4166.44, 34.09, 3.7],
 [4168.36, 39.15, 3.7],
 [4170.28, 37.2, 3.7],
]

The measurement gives -1.6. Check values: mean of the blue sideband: 35.8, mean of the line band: 36.3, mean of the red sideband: 33.9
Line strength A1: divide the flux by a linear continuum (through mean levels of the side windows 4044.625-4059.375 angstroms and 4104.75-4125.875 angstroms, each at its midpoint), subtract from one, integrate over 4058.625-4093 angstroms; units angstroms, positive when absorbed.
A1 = -0.2 angstroms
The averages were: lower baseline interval 36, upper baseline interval 37.1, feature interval 36.6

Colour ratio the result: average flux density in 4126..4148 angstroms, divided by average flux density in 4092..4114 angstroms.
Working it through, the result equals 1.0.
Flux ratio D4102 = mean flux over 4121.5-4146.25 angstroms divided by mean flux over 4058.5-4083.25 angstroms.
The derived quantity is 0.96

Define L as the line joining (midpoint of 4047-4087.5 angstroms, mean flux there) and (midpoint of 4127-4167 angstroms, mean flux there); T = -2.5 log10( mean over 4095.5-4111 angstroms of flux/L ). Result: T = 0.04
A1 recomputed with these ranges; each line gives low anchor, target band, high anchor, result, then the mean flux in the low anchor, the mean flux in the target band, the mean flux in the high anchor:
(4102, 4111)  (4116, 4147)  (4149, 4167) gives -0.9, 35.6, 35.1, 32.5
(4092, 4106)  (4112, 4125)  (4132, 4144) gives -0.7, 34.8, 37.1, 35.4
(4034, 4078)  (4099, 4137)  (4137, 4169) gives -0.7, 36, 35.1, 33.7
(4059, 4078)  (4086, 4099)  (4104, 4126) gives -0.5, 35.4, 37.8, 37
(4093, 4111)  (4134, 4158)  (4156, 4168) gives -0.2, 34.8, 33.8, 33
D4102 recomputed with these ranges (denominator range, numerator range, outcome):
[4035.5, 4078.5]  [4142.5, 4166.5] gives 0.92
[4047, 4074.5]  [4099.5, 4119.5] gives 1.02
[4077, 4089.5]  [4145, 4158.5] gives 0.86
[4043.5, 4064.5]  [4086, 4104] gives 1.00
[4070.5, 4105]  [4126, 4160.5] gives 0.92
